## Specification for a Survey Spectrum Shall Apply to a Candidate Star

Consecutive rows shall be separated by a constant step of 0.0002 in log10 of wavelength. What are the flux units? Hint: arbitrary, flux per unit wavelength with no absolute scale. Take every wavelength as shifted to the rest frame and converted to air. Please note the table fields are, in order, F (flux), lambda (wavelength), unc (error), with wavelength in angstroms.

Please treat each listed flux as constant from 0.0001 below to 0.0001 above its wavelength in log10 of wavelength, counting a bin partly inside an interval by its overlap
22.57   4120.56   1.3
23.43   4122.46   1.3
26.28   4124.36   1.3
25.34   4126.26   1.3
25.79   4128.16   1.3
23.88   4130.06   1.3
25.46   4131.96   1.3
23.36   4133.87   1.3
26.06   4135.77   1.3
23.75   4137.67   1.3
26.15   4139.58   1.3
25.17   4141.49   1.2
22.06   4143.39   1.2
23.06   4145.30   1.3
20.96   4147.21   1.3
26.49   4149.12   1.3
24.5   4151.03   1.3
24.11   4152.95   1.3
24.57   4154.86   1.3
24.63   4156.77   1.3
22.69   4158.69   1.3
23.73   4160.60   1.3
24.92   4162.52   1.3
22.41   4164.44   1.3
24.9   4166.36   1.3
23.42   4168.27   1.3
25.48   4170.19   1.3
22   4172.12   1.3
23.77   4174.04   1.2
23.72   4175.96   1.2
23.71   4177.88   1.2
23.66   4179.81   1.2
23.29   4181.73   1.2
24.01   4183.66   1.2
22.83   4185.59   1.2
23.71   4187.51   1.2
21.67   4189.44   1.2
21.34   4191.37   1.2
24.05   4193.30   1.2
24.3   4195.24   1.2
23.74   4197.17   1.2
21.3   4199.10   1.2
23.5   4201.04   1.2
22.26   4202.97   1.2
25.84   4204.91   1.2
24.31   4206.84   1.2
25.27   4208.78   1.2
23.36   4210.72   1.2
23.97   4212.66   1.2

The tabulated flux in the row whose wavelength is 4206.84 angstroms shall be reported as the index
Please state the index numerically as 24.31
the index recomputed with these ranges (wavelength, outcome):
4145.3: 23.06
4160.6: 23.73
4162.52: 24.92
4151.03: 24.5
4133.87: 23.36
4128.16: 25.79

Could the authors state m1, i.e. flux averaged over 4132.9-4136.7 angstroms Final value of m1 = 24.7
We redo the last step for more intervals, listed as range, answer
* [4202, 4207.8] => 24.2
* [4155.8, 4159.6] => 23.7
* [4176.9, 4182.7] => 23.6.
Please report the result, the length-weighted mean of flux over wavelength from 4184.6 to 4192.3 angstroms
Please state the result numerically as 22.4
